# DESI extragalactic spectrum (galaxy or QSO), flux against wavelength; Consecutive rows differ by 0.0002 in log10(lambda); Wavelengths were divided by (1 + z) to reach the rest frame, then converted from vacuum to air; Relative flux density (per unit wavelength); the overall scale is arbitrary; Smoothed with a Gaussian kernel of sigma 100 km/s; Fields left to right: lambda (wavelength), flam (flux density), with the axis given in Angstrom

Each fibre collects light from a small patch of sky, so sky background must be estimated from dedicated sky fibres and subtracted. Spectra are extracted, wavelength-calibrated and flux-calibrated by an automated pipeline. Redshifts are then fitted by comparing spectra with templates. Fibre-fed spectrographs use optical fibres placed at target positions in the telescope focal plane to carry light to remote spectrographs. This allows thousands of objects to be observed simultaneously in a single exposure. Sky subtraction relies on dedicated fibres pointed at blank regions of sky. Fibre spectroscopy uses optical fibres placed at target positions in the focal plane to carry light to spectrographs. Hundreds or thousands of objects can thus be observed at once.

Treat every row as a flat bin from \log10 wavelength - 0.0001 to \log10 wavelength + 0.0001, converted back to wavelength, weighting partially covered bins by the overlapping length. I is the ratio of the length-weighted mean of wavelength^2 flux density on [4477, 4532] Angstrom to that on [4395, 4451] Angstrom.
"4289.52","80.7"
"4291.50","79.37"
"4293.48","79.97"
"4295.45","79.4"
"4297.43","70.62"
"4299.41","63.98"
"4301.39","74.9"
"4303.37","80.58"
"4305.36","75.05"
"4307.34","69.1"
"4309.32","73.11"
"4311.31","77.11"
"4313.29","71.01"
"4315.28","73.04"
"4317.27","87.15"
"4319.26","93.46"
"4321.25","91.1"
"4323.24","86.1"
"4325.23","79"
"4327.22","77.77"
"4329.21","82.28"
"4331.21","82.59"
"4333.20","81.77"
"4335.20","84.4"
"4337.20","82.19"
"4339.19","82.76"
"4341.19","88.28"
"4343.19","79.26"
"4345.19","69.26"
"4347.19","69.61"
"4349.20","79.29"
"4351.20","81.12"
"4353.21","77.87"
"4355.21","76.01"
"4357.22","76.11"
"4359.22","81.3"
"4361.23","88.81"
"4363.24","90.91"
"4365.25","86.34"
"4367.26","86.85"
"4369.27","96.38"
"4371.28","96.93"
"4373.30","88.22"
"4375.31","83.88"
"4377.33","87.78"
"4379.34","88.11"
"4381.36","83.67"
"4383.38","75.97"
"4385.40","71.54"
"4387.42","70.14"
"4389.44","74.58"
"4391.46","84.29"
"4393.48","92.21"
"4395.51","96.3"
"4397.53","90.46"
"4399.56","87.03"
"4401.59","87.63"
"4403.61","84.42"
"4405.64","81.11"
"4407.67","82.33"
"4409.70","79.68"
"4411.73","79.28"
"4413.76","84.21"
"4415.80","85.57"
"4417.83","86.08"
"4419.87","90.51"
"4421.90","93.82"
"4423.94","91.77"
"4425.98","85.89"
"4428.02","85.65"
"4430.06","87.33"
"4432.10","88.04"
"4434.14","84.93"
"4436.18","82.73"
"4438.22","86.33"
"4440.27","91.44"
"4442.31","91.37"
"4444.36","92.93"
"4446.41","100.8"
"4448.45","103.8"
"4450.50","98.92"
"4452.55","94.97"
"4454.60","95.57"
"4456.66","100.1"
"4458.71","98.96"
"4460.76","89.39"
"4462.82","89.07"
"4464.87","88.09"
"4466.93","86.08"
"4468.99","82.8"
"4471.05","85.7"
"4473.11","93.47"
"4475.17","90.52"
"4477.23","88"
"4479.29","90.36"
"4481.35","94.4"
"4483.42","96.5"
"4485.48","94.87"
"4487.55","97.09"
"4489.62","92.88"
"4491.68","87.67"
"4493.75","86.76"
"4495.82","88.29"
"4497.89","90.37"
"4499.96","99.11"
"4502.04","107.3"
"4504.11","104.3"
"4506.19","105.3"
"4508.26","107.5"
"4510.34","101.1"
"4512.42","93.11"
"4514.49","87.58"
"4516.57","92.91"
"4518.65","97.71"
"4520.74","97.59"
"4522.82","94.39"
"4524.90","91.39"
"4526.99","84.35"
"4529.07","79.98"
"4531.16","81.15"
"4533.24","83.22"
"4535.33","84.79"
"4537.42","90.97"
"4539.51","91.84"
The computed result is 1.10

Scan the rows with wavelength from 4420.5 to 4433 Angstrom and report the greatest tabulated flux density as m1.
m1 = 93.82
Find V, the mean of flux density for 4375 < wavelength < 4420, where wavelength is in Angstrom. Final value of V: 83.6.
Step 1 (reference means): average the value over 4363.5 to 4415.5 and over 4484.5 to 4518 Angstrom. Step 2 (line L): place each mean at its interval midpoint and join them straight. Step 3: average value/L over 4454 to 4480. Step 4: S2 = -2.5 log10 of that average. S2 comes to 0.02 mag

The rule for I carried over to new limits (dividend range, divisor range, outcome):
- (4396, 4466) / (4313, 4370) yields 1.13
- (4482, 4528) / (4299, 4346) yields 1.30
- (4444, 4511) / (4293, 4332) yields 1.30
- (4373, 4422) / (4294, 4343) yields 1.10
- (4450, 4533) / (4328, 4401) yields 1.18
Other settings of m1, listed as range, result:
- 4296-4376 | 96.93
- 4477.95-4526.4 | 107.5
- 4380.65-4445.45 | 96.3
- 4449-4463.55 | 100.1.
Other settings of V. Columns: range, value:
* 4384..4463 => 88.2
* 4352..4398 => 84.5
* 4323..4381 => 83.1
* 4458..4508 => 93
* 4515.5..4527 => 93.8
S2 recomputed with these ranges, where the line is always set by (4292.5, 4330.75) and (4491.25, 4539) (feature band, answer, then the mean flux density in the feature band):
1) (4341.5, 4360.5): 0.05 mag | 77.2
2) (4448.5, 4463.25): -0.09 mag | 96.1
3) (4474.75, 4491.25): -0.03 mag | 93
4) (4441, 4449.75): -0.11 mag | 97.2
